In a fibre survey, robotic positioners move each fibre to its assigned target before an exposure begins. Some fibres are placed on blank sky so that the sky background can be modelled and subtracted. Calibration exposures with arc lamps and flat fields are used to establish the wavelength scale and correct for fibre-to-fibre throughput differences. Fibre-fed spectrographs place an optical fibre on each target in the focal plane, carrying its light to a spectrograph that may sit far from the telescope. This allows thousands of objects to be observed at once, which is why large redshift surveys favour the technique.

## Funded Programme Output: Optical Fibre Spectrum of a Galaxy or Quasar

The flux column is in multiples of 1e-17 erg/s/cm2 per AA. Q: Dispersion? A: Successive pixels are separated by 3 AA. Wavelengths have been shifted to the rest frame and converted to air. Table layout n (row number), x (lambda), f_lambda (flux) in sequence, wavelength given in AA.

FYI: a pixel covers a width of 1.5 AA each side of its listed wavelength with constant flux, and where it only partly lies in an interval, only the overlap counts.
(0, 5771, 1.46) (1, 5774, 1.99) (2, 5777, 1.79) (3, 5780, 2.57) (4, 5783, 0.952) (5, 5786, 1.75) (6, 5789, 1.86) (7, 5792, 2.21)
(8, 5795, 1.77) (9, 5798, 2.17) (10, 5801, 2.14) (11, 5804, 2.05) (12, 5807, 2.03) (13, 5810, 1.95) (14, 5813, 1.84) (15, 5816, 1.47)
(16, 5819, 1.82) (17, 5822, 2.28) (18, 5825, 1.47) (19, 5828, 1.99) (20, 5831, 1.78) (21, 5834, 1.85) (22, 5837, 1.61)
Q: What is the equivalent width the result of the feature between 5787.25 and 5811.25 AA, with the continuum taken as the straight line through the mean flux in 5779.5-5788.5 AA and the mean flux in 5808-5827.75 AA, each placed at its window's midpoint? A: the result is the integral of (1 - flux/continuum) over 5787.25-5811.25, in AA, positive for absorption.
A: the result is -3.8 AA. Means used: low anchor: 1.68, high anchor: 1.82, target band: 2.02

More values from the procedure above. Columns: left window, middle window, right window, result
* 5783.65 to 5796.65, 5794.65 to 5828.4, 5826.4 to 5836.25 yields -1.3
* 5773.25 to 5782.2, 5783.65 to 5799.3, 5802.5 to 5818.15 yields 0.5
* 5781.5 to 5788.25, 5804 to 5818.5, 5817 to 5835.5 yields -1.4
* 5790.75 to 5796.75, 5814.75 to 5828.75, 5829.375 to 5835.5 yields 0.5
